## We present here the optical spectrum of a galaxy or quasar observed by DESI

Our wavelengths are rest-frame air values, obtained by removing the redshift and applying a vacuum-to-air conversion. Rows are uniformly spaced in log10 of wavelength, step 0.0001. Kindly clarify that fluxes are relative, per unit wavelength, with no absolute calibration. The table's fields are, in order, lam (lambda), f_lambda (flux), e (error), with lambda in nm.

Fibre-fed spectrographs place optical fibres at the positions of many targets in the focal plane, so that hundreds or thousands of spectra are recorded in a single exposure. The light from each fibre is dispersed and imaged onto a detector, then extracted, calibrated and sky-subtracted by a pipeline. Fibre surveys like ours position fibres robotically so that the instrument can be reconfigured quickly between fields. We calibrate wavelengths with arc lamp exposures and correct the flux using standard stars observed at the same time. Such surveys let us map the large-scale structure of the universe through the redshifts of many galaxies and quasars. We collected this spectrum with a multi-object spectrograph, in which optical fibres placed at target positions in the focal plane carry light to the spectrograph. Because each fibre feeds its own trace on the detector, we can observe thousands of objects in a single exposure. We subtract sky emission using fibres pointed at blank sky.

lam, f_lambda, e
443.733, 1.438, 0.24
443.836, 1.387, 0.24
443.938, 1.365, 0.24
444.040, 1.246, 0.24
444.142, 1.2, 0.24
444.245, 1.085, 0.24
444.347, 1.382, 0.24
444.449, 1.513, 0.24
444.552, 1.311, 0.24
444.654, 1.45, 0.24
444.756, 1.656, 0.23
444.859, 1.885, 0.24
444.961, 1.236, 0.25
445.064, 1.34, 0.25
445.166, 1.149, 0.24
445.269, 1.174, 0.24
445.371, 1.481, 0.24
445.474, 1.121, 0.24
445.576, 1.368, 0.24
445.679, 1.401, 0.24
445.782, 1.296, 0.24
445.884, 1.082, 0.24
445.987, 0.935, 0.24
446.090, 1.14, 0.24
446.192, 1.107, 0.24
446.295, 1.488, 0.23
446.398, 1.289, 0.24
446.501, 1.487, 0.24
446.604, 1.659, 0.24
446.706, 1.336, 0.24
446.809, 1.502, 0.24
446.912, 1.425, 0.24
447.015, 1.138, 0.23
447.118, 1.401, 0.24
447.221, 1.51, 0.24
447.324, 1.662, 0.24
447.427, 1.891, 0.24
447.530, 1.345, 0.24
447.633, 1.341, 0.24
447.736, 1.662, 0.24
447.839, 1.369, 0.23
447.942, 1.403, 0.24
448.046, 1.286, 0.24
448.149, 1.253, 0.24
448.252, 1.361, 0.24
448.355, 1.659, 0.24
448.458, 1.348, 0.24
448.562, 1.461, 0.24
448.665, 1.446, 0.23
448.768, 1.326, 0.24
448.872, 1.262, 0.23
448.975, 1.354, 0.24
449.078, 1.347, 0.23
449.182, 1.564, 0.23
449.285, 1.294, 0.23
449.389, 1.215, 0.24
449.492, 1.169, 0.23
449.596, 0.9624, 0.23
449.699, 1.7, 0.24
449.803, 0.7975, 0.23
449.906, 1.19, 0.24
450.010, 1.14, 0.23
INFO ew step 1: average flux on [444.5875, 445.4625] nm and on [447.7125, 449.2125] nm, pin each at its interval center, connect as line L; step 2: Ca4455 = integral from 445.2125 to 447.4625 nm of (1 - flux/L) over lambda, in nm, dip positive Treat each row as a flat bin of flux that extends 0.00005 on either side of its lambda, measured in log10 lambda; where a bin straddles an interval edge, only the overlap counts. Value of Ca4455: 0.078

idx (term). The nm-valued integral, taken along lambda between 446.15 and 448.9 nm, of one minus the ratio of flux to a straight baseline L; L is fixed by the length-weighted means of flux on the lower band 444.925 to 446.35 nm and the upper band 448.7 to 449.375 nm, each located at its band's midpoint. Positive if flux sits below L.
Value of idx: -0.265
